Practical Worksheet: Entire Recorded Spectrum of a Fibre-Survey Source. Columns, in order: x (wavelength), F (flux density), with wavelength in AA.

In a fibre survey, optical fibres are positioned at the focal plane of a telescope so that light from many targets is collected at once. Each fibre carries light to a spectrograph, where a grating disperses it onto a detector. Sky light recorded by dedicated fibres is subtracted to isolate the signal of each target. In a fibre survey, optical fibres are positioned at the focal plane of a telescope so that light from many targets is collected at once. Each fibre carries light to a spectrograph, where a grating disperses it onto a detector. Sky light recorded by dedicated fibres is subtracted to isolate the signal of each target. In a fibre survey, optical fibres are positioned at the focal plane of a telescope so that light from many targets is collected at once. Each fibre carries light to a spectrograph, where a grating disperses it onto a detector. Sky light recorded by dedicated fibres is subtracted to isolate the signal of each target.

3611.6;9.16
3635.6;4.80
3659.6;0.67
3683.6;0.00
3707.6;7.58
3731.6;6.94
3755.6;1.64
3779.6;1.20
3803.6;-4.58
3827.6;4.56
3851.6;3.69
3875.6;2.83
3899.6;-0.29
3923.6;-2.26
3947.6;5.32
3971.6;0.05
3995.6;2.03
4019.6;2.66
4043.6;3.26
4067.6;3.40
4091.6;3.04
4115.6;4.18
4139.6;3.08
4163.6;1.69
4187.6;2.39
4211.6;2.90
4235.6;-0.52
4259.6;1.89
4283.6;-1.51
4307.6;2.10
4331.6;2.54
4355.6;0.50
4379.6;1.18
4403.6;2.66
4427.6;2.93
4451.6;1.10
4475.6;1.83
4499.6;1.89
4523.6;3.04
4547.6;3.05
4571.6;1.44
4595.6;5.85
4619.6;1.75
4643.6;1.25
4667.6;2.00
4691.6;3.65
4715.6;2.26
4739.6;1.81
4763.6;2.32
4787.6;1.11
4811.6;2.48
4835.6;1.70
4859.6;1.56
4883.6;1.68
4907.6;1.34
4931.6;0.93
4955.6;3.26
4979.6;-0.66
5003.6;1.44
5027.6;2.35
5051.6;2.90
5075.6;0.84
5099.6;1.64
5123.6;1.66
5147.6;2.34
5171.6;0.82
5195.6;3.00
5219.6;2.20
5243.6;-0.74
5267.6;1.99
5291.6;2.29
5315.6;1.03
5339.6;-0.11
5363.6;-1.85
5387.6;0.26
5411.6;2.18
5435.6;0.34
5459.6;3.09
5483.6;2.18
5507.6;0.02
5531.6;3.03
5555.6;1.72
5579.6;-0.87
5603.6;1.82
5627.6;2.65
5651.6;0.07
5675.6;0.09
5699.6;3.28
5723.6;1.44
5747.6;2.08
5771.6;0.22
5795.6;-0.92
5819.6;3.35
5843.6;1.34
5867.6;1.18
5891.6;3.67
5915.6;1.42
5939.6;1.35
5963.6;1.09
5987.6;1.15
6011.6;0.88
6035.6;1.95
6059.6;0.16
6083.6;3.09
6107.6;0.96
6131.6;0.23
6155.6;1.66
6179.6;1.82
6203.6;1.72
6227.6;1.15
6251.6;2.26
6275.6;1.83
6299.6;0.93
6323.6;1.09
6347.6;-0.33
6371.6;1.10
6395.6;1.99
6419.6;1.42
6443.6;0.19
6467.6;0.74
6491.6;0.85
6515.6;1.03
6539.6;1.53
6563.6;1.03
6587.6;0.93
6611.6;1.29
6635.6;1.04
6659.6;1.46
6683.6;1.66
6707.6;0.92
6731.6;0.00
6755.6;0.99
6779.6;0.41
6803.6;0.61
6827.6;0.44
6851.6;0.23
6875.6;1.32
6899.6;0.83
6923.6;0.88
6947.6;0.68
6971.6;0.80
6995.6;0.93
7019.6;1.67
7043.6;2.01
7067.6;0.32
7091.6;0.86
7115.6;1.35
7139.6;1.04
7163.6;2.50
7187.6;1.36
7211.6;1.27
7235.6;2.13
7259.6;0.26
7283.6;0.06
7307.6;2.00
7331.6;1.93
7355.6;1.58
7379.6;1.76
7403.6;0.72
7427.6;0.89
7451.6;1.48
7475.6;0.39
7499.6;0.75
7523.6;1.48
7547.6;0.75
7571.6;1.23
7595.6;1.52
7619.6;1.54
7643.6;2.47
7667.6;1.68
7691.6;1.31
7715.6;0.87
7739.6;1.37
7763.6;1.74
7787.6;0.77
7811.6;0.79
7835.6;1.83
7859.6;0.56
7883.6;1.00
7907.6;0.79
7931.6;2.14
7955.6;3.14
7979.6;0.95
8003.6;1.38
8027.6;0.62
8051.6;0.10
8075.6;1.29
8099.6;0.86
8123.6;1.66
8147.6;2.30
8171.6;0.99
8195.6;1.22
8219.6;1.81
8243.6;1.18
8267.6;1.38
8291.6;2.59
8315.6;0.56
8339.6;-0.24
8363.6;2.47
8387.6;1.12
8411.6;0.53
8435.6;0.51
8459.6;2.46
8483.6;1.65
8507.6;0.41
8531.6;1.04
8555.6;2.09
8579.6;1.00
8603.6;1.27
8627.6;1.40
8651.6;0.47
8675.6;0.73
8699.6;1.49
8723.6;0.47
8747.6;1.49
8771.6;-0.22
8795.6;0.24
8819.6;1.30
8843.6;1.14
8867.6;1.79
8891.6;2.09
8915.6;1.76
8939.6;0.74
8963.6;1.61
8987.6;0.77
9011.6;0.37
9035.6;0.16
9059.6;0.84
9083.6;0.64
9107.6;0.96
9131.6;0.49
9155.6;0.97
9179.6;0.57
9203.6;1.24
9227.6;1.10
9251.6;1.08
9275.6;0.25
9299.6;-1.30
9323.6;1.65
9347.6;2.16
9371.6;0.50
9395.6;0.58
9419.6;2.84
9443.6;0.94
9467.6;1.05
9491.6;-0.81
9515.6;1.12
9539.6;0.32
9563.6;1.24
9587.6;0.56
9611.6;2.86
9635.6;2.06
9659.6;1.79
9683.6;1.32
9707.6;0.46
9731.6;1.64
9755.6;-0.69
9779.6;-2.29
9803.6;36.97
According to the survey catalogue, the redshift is 0.09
